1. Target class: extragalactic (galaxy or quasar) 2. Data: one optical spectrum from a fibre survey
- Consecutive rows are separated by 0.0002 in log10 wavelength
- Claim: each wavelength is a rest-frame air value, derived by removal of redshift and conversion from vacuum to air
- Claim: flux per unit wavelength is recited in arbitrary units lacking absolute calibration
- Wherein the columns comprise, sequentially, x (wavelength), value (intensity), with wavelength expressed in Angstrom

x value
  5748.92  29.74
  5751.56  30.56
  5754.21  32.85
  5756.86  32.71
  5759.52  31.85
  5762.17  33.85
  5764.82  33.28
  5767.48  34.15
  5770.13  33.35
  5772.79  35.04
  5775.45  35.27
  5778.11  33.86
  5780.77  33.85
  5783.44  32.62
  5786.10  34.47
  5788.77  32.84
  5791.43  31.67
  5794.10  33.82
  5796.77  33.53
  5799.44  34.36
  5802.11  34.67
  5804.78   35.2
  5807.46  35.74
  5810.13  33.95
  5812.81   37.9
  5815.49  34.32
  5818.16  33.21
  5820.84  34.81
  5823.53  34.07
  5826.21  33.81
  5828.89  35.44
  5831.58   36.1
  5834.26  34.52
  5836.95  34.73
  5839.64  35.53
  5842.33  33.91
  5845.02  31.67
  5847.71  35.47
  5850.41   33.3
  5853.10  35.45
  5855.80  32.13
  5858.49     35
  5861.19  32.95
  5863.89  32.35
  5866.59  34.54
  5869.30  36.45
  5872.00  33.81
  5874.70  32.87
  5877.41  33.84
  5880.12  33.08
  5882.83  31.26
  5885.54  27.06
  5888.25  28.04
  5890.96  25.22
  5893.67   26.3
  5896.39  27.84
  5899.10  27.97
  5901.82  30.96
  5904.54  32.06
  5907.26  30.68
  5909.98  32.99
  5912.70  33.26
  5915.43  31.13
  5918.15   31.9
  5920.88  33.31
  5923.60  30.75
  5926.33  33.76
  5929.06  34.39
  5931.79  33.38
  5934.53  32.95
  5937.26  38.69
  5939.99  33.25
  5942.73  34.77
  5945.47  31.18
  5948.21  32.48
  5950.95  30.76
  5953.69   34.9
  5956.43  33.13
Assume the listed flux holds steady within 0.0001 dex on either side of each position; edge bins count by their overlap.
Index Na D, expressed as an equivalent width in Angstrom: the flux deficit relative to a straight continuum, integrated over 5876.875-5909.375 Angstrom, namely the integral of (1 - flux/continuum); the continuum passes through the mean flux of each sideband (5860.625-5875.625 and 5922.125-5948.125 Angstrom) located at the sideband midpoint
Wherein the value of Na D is 4.1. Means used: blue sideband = 33.9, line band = 29.5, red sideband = 33.6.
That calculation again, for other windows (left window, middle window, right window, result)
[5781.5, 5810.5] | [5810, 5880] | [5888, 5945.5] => -2.8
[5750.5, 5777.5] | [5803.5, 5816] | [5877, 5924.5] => -1.2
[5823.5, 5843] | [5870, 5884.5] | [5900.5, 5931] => 0.2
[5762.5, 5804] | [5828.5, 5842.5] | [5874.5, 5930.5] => -1.1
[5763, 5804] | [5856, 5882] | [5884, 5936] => -1.6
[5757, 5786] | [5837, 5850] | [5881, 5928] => -0.9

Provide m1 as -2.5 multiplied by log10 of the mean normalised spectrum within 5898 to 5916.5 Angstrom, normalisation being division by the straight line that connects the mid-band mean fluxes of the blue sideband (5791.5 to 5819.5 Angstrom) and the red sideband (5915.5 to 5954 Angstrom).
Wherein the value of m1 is 0.072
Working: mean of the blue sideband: 34.5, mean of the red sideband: 33.2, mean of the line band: 31.3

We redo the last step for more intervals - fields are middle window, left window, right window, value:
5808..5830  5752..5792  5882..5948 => -0.063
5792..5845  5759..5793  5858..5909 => -0.064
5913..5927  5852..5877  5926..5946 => 0.064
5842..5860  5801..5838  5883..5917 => -0.034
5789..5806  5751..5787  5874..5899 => -0.045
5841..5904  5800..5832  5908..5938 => 0.072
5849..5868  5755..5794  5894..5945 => -0.029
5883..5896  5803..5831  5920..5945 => 0.251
